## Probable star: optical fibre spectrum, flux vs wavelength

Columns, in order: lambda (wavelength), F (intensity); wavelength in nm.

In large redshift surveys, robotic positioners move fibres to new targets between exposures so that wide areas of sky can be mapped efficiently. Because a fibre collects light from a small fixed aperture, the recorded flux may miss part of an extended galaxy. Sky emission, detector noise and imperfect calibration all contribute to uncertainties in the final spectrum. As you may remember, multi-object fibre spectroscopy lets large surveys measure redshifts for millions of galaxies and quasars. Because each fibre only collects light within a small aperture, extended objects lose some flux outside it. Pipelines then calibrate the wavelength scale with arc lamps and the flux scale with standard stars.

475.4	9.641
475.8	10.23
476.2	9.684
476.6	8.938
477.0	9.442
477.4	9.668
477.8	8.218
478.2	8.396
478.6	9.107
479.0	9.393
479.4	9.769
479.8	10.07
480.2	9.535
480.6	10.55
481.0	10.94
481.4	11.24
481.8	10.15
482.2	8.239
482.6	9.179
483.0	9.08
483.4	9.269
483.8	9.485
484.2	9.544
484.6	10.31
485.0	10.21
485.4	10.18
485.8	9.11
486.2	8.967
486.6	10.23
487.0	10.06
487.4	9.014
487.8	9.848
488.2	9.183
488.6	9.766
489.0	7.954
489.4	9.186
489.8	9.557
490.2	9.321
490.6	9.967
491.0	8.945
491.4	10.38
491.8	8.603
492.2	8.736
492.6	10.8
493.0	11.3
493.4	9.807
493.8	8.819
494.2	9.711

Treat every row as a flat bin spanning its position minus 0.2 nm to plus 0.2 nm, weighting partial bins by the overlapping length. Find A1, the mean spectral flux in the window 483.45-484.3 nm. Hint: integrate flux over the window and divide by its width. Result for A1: 9.47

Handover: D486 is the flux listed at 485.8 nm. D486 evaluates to 9.11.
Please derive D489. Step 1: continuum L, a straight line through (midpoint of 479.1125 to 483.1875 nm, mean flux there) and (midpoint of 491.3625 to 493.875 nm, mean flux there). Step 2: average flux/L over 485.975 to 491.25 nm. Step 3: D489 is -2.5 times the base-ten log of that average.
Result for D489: 0.048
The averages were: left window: 9.87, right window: 9.79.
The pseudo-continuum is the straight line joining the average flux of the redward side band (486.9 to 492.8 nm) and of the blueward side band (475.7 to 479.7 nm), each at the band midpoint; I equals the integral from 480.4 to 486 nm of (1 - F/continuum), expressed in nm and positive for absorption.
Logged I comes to -0.29 nm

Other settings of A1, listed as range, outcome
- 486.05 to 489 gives 9.48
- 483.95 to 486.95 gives 9.8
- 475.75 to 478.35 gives 9.18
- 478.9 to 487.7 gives 9.76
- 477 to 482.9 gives 9.59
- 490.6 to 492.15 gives 9.34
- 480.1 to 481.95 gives 10.5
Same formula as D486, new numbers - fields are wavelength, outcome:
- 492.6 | 10.8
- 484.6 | 10.31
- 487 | 10.06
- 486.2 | 8.967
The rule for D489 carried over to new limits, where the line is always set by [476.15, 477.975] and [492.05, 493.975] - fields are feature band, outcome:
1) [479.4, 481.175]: -0.099 mag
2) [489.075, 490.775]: 0.045 mag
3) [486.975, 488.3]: 0.022 mag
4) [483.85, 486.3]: -0.021 mag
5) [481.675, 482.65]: 0.034 mag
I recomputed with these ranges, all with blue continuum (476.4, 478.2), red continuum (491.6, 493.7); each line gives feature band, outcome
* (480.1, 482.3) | -0.24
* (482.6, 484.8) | -0.04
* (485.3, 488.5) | -0.02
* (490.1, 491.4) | 0.02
